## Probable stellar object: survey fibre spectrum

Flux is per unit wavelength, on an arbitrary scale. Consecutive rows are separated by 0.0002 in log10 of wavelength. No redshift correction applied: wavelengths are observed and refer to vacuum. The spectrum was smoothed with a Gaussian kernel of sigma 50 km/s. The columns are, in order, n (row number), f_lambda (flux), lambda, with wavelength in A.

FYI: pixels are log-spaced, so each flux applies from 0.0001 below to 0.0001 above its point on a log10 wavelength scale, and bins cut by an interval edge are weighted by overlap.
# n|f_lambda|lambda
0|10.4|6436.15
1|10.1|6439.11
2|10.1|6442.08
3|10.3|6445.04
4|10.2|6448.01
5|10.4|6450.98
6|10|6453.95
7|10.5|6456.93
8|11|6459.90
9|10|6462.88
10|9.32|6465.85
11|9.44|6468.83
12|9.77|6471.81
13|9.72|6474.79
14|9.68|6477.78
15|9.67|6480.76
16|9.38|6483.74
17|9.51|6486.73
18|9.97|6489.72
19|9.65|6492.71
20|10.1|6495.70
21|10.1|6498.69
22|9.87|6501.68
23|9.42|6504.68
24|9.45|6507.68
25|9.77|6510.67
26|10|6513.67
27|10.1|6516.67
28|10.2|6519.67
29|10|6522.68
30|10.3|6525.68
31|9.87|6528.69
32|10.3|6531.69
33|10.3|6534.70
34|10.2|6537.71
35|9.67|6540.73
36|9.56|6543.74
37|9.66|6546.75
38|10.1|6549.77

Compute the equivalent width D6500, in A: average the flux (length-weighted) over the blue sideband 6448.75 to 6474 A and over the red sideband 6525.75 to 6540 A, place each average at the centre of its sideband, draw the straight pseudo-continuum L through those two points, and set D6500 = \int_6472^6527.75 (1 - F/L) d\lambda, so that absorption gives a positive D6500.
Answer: 1.5 A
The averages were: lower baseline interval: 10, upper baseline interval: 10.1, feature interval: 9.83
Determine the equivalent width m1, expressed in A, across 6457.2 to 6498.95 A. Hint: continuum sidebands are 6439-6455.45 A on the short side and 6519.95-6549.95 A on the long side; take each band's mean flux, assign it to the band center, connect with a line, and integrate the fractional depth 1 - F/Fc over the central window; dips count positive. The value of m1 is 1.2 A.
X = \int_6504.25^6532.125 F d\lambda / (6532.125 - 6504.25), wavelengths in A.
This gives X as 9.95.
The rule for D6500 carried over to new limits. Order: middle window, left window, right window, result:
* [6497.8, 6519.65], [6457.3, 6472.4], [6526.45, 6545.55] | 0.32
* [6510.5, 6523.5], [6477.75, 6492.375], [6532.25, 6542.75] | -0.20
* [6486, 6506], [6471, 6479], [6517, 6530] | 0.12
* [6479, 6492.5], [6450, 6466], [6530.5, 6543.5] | 0.74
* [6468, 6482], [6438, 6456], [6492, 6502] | 0.56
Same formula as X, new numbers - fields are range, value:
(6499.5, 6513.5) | 9.69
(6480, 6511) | 9.72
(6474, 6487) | 9.59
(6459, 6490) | 9.74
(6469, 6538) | 9.87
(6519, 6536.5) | 10.2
